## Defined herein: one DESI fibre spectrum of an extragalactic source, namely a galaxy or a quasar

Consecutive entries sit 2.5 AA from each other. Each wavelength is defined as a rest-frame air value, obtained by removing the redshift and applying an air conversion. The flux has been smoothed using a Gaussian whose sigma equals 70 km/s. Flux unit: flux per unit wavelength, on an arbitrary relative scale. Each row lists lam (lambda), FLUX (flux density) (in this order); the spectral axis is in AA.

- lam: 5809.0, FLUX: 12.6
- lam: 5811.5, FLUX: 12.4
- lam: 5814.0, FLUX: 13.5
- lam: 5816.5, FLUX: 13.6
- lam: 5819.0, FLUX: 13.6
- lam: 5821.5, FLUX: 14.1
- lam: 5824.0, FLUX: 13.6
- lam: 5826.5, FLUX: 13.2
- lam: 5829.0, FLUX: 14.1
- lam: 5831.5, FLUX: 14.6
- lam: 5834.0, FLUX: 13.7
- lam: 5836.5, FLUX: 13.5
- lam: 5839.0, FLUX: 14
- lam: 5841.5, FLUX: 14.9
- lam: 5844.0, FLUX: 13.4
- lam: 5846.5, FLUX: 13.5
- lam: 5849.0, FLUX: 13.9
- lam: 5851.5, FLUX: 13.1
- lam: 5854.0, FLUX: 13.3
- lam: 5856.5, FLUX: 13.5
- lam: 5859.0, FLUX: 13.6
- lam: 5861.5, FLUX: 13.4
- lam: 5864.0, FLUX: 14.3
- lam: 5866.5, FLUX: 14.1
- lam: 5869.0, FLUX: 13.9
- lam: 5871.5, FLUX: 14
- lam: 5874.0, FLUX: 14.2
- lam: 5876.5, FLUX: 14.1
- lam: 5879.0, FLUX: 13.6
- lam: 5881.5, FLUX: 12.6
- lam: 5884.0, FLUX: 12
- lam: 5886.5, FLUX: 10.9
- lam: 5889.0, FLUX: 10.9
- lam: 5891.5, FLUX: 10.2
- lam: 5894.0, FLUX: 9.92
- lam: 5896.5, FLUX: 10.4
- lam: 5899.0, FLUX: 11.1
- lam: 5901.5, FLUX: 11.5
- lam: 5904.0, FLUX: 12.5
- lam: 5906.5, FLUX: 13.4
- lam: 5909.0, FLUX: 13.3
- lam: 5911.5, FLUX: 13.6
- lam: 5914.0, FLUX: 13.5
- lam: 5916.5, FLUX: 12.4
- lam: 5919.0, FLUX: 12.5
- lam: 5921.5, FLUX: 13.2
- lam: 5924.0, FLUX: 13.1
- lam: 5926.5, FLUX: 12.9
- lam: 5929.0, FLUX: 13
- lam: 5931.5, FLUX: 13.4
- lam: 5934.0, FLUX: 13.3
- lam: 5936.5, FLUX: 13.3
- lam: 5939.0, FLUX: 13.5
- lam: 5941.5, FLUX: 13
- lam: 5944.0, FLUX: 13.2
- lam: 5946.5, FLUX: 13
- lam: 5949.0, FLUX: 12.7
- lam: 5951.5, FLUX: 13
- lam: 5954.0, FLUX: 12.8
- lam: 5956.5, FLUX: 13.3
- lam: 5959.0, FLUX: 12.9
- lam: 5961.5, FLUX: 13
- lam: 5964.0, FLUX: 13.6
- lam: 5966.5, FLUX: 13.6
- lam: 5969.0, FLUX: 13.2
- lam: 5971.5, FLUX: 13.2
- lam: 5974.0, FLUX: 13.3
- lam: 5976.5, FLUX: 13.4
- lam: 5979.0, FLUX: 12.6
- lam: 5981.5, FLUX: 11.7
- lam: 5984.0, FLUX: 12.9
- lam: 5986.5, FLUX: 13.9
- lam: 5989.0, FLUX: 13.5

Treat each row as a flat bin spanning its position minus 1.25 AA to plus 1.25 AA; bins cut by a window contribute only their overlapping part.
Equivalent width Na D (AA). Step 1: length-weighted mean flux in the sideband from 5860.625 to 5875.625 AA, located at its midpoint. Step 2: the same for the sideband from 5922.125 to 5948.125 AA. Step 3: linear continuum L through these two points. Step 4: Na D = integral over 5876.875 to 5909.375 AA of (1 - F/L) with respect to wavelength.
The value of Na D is 4.6 AA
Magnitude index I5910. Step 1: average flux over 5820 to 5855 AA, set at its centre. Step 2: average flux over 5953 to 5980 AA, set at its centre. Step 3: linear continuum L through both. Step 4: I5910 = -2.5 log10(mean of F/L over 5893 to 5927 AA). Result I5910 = 0.09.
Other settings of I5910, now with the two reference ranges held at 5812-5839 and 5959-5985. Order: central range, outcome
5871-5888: 0.04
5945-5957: 0.02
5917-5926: 0.03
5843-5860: 0.01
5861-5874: -0.04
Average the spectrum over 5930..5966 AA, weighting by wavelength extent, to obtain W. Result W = 13.2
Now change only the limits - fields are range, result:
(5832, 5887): 13.6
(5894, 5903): 10.9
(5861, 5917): 12.6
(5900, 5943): 13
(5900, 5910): 12.6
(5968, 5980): 13.1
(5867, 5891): 12.9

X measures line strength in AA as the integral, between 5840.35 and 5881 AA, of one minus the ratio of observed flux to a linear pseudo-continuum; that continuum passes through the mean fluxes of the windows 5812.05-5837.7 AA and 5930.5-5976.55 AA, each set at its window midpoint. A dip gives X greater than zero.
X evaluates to -0.6 AA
